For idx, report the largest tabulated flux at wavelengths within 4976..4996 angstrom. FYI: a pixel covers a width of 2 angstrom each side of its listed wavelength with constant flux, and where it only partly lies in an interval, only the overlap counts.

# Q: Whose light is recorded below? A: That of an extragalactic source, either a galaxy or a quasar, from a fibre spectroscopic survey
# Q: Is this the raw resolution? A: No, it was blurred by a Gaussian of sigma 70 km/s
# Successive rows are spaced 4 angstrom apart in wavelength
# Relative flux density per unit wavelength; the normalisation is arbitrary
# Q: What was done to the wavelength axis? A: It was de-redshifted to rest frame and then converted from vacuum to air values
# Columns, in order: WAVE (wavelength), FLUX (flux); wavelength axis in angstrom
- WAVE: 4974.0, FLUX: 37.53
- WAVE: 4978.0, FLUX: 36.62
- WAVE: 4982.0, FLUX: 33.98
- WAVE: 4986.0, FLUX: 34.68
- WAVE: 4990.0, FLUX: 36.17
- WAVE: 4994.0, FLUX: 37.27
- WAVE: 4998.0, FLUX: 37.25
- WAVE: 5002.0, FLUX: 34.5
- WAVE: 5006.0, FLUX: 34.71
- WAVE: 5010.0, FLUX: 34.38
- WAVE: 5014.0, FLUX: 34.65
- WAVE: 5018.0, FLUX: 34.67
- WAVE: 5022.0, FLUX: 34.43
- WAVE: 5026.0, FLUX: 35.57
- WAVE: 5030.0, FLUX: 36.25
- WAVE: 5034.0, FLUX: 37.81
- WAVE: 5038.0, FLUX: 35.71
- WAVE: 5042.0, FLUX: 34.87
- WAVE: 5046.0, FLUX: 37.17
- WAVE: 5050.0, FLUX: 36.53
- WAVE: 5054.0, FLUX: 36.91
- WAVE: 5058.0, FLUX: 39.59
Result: 37.27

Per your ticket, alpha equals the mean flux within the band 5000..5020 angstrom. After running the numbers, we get 34.6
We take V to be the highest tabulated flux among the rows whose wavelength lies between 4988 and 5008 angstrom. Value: 37.27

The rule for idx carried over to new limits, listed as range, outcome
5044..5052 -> 37.17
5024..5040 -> 37.81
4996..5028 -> 37.25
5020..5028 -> 35.57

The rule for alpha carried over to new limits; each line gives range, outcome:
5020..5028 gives 35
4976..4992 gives 35.4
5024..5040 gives 36.3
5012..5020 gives 34.7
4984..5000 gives 36.3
